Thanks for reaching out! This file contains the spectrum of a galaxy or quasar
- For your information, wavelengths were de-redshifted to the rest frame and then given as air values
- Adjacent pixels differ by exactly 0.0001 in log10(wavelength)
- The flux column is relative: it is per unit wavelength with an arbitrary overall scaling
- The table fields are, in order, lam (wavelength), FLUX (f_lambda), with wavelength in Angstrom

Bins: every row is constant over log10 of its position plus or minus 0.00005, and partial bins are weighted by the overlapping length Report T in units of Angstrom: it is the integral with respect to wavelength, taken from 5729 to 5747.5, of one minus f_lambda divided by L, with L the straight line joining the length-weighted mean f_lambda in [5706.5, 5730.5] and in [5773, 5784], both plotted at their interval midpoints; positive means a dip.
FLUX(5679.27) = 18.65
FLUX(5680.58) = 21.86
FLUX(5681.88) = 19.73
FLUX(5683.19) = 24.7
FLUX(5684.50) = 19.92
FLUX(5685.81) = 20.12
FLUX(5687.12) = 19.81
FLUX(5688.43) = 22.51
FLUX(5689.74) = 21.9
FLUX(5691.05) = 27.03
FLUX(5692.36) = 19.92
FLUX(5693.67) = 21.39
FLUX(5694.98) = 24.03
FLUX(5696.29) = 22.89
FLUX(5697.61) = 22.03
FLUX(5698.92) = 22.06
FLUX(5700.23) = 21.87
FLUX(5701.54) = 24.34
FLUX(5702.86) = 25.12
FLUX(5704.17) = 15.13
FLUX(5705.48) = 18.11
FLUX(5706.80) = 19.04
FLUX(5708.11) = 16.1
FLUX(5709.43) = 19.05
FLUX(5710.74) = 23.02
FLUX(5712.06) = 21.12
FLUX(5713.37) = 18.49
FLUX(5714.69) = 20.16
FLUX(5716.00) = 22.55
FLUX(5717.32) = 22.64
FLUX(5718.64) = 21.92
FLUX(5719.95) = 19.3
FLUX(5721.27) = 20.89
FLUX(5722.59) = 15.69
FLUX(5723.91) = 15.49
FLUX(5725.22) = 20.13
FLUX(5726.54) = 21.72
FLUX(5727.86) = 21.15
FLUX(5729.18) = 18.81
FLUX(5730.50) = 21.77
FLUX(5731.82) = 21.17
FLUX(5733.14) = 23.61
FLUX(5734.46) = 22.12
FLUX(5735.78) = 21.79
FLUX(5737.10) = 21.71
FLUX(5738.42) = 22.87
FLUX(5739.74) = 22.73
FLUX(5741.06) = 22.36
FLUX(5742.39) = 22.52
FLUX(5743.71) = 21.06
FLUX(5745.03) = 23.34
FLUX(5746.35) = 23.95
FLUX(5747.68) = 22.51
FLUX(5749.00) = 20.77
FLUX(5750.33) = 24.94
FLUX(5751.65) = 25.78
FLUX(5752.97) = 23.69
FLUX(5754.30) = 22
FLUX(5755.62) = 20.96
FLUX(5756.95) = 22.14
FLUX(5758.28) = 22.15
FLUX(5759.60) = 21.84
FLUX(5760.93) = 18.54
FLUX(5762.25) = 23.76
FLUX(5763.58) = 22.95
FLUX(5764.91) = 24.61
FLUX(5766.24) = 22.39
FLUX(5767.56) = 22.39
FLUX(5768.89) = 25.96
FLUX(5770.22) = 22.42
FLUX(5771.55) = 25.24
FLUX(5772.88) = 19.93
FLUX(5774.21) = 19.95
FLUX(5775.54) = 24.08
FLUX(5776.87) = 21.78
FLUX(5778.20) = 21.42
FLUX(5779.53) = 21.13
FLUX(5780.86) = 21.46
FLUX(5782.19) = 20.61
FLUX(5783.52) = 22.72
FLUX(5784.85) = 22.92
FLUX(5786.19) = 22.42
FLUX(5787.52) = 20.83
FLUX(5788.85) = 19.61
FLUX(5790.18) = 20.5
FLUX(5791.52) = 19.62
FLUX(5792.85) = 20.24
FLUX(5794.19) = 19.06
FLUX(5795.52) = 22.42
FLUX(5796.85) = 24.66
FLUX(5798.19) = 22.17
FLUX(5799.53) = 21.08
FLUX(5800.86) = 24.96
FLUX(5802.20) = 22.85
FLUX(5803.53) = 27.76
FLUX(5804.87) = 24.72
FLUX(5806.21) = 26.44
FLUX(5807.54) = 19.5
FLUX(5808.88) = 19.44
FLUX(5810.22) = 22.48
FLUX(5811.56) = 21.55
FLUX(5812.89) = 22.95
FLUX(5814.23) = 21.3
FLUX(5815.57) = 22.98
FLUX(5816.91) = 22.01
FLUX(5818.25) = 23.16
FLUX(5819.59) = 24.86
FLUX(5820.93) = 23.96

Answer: -1.6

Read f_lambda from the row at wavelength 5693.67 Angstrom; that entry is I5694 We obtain 21.39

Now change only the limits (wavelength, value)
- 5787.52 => 20.83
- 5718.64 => 21.92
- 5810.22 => 22.48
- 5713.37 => 18.49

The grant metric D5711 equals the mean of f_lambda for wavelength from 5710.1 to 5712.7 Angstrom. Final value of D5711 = 22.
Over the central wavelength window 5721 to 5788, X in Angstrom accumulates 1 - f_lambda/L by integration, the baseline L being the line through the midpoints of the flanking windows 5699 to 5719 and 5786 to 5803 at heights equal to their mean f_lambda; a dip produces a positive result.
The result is -2.6 Angstrom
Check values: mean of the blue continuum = 20.6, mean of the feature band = 22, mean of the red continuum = 21.6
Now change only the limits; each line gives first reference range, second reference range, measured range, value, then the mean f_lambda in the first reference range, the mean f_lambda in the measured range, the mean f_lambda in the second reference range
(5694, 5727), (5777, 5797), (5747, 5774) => -2.2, 20.5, 22.7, 21.2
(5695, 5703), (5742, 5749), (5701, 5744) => 3.8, 23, 20.7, 22.5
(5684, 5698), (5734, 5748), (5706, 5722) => 1.4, 22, 20.3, 22.5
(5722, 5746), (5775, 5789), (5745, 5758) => -1.0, 21.2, 23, 21.8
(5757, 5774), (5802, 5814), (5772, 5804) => 1.4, 22.6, 21.8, 23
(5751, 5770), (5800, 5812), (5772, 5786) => 0.8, 22.8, 21.7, 23.3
